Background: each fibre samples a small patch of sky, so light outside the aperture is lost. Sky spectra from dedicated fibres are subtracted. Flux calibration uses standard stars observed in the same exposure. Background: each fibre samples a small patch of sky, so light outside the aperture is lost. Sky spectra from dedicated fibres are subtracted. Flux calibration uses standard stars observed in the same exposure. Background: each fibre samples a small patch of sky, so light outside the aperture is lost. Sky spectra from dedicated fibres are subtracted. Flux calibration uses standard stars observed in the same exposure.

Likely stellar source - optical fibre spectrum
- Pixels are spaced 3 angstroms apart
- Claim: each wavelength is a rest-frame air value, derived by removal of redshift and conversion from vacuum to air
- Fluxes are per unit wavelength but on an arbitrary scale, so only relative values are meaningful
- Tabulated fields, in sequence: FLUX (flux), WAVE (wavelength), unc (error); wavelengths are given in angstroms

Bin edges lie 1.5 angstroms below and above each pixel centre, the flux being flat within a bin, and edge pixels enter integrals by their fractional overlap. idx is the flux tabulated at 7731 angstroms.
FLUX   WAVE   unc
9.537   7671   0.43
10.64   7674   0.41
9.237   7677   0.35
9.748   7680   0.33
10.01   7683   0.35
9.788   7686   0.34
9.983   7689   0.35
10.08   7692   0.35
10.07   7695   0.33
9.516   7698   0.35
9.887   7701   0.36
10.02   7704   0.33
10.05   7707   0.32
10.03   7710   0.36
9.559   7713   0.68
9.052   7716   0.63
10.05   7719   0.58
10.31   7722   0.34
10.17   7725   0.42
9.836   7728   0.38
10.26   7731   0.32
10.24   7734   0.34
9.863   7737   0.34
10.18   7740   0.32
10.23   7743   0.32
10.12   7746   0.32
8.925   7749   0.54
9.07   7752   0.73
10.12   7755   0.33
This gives 10.26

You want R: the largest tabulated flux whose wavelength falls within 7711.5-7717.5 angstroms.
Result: 9.559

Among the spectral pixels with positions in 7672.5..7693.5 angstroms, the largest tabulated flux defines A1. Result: 10.64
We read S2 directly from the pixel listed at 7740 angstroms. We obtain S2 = 10.18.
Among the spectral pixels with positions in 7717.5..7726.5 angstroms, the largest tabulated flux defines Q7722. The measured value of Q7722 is 10.31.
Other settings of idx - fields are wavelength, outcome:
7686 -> 9.788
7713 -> 9.559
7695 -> 10.07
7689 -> 9.983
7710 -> 10.03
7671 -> 9.537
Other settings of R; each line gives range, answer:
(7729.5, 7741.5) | 10.26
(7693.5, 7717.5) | 10.07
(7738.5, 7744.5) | 10.23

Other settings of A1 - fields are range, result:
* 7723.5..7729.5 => 10.17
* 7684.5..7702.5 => 10.08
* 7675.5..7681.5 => 9.748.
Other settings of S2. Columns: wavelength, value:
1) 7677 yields 9.237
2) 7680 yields 9.748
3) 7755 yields 10.12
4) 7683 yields 10.01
